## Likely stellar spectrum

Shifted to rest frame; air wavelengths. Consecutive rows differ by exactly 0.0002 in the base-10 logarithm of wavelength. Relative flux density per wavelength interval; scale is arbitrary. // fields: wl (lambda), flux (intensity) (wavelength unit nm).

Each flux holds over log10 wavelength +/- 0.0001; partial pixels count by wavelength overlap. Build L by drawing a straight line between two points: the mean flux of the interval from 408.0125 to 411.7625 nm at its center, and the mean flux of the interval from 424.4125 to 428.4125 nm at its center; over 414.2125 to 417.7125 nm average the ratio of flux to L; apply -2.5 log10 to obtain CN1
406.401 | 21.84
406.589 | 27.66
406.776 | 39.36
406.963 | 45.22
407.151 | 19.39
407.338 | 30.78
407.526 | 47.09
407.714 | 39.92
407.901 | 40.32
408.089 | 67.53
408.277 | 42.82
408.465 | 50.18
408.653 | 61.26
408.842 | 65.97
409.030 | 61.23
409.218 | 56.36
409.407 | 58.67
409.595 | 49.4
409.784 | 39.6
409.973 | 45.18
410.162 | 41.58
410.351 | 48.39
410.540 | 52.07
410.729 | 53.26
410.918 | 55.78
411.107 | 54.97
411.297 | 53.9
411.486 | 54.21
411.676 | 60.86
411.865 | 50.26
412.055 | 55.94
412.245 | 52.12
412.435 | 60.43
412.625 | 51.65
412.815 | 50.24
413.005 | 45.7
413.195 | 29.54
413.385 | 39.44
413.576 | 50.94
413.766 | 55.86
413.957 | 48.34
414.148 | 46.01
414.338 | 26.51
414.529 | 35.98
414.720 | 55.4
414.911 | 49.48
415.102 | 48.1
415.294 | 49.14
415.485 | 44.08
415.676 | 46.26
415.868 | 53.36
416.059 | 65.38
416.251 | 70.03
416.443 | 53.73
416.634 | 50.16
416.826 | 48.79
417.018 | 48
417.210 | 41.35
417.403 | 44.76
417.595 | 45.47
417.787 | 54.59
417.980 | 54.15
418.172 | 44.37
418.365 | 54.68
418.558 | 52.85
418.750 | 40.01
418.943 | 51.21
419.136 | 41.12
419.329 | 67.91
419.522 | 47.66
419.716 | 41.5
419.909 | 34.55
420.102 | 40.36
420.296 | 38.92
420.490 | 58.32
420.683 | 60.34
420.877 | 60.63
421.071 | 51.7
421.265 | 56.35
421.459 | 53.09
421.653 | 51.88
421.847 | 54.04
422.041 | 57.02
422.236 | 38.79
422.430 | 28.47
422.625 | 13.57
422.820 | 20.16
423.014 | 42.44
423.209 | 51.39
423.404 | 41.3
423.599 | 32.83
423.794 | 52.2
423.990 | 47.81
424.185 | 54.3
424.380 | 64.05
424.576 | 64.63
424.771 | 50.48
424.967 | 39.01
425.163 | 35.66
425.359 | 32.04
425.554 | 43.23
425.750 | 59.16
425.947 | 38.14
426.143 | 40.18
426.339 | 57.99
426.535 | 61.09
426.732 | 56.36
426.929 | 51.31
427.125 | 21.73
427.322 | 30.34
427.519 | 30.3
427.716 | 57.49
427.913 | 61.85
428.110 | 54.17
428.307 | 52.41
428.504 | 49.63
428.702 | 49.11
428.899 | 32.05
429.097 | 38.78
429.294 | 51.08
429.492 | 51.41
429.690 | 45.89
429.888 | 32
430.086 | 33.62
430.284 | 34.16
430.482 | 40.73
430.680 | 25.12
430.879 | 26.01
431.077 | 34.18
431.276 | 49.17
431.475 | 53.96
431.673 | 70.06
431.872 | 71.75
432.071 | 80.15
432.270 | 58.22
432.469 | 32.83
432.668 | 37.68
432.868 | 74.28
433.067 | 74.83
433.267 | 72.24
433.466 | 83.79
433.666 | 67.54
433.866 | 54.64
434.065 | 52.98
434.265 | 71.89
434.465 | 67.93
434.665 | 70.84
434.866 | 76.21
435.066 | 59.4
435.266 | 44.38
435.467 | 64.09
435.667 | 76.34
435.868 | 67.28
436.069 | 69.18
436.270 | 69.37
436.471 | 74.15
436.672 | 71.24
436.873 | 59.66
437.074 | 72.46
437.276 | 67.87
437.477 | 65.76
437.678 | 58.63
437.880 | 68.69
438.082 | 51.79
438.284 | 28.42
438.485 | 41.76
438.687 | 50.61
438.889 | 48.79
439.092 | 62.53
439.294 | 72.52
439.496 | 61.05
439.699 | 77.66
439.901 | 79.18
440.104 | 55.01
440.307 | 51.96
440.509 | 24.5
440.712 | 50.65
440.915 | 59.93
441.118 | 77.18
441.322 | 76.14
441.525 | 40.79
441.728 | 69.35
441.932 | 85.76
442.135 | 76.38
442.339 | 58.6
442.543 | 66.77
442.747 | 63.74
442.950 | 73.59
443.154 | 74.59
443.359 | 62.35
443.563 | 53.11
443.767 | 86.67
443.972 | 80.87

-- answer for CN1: 0.05 mag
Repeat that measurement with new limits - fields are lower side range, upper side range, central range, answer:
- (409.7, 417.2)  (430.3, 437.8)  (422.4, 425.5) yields 0.30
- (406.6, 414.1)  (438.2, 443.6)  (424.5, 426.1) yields 0.22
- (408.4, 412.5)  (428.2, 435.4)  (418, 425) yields 0.13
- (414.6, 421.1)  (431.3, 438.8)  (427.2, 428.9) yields 0.23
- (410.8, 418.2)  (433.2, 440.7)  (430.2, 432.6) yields 0.23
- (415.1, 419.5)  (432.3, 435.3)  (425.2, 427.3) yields 0.26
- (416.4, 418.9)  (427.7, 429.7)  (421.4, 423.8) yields 0.20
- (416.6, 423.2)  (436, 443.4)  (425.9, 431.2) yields 0.24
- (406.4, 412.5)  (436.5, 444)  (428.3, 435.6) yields 0.10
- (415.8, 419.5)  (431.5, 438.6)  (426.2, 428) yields 0.22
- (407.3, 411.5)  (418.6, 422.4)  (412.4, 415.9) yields 0.09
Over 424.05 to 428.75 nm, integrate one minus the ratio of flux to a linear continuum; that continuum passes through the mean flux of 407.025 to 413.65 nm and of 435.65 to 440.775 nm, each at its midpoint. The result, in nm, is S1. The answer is 0.65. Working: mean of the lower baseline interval 49.6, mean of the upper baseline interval 60.5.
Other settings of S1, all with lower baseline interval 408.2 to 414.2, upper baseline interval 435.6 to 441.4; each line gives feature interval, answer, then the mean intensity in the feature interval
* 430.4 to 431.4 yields 0.397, 35.4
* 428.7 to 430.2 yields 0.438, 41.2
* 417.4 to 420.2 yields 0.332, 47.8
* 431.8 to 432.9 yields 0.025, 57.9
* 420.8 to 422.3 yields 0.056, 53.1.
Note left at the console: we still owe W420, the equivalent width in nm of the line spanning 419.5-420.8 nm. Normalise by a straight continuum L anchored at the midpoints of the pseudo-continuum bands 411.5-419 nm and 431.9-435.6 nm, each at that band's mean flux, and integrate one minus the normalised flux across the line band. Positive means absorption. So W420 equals 0.18 nm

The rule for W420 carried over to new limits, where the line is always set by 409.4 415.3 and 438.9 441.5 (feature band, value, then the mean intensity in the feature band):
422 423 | 0.42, 31.1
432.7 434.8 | -0.35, 68.2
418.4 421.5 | 0.14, 49.8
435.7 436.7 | -0.19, 70.5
